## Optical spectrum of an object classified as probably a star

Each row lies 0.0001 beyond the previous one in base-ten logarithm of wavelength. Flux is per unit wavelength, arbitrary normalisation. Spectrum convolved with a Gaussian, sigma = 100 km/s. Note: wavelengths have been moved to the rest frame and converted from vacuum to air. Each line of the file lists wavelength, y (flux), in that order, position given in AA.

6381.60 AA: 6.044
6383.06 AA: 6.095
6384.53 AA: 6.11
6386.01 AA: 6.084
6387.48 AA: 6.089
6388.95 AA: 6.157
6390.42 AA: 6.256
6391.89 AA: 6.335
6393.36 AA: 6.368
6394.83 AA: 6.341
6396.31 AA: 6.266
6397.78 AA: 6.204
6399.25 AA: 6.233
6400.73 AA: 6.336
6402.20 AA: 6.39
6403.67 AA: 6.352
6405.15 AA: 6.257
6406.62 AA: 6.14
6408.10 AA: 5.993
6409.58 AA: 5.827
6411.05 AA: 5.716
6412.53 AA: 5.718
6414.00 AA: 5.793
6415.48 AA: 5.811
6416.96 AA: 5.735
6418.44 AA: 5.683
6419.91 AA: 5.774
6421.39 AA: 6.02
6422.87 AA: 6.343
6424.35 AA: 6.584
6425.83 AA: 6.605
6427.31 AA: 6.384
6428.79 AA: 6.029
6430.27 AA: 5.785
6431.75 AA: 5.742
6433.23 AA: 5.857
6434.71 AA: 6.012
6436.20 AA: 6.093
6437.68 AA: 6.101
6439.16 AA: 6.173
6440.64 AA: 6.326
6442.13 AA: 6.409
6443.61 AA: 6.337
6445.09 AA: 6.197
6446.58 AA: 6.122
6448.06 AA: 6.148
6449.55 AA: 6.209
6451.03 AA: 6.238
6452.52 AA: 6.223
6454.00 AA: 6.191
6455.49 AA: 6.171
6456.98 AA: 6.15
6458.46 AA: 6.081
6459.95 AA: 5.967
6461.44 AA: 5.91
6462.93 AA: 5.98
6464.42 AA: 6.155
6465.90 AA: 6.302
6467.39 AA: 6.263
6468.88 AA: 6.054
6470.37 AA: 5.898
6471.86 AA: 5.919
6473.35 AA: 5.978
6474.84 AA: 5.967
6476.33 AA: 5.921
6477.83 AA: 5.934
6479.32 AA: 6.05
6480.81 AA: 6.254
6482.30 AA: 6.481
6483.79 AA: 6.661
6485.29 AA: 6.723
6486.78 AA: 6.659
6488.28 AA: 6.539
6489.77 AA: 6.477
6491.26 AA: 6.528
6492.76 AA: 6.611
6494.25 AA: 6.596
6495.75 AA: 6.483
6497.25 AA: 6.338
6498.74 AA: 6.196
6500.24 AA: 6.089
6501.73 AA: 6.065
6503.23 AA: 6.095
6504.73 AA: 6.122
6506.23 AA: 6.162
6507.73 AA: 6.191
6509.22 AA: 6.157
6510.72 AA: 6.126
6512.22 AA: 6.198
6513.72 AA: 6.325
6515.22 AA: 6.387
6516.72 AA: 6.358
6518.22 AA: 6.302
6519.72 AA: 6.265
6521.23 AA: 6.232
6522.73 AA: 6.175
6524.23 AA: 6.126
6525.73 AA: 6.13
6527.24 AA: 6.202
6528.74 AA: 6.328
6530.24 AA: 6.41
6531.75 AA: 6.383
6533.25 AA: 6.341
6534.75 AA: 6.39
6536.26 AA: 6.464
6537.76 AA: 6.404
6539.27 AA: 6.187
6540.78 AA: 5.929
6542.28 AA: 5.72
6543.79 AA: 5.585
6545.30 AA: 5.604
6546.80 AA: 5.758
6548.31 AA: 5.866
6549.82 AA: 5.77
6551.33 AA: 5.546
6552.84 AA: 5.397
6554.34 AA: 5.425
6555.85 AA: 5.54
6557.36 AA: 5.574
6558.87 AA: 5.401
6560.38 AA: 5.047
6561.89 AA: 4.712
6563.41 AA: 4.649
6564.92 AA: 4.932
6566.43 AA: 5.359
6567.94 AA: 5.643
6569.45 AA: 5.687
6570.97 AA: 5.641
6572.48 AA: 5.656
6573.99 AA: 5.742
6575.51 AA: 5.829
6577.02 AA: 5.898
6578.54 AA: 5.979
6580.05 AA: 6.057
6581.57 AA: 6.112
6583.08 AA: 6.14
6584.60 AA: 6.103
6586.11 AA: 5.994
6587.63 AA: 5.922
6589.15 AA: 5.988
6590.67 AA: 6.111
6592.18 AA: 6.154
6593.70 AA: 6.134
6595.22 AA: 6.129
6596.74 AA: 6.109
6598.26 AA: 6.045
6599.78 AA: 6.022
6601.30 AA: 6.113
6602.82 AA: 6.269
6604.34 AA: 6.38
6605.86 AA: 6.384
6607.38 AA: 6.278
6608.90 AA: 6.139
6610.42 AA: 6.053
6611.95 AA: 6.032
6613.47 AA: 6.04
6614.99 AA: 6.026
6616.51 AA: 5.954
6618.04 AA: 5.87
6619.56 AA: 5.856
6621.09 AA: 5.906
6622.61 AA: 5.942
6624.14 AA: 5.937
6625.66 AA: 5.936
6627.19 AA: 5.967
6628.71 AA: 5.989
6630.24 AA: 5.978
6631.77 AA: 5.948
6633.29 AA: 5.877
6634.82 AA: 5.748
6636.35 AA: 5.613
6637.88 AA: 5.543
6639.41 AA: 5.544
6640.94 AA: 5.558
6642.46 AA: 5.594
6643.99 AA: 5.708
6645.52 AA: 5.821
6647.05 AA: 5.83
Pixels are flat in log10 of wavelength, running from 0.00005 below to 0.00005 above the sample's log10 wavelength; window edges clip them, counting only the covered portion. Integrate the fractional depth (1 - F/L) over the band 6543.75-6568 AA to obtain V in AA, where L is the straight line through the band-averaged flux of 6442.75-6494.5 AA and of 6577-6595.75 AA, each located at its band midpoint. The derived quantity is 2.84 AA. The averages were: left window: 6.22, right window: 6.06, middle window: 5.39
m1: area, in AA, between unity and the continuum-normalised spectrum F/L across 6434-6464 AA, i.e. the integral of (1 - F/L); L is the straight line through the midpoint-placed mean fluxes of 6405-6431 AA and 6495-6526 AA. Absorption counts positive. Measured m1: -0.37 AA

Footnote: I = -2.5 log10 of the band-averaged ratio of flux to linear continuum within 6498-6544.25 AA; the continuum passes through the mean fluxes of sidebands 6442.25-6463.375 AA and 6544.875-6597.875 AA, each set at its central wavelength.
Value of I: -0.05 mag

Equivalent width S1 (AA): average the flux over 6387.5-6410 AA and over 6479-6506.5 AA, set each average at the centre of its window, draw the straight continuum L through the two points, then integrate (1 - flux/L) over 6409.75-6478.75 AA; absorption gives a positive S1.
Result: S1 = 2.6 AA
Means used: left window 6.23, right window 6.38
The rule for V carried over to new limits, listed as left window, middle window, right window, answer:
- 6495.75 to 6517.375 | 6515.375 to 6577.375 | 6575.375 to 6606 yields 3.3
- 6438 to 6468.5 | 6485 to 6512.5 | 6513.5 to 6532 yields -0.4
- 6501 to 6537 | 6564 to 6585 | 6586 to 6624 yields 1.3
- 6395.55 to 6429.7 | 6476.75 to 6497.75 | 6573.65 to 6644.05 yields -1.4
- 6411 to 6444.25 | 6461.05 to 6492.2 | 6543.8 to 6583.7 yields -1.9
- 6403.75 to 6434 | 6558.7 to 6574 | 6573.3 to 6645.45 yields 1.8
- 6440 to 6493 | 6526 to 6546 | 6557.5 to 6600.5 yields -0.7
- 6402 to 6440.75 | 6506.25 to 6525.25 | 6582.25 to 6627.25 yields -0.6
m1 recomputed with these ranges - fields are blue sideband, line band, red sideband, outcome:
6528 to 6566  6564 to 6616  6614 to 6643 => -1.6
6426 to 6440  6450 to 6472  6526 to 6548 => -0.1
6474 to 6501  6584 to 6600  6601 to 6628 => 0.1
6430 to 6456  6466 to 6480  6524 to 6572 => 0.0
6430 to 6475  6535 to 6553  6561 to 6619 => 0.3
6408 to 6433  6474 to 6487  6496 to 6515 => -0.3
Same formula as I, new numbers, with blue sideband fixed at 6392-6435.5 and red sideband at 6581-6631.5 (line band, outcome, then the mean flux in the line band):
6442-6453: -0.026 mag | 6.23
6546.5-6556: 0.084 mag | 5.61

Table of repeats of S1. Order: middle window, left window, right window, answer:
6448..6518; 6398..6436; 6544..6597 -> -3.9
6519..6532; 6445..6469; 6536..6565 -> -1.2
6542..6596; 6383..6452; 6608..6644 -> 2.3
